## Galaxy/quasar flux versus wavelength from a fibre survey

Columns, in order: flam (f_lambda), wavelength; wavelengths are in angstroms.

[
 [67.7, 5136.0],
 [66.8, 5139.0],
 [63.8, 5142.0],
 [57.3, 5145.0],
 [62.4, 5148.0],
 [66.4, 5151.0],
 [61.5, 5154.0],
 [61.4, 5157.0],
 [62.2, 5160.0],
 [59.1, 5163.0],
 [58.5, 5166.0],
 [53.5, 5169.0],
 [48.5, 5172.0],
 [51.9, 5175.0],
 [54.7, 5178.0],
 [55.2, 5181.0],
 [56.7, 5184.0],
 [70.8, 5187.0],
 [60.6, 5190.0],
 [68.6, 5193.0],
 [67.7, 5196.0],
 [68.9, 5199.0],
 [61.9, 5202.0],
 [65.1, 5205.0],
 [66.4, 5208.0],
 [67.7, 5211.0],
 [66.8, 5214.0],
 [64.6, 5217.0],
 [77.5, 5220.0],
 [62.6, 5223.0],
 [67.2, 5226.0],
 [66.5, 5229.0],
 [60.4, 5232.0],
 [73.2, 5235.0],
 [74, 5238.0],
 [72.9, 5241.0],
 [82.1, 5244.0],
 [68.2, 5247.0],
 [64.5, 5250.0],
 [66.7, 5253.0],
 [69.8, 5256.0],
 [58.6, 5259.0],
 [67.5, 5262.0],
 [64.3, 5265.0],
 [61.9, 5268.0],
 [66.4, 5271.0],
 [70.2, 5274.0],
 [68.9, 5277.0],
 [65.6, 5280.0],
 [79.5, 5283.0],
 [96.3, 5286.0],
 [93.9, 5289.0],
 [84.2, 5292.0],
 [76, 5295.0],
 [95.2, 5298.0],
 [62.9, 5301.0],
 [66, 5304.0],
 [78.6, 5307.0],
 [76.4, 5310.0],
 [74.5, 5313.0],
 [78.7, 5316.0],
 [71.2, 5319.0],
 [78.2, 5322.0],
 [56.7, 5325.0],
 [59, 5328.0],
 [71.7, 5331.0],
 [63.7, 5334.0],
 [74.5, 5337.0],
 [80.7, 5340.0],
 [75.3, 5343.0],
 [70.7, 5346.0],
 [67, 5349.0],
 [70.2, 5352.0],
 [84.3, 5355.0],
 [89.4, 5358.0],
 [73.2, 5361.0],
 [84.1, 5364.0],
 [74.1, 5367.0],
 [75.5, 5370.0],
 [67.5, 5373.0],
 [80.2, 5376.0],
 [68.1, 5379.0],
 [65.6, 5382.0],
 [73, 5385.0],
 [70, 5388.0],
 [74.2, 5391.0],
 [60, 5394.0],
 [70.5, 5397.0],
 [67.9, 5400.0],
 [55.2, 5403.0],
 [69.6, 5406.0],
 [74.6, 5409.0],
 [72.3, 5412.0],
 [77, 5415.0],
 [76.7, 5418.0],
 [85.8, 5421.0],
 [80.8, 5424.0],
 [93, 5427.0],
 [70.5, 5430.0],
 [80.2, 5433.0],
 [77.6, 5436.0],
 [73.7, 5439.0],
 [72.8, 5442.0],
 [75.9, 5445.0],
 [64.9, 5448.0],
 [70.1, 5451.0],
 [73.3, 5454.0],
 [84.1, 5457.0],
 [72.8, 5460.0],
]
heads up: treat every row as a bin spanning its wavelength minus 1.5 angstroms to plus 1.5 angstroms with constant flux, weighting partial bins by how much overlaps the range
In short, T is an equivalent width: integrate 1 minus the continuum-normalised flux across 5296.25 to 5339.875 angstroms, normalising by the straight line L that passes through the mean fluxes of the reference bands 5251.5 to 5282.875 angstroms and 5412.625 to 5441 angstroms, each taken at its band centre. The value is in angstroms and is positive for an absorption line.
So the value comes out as -1.06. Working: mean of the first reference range 66.6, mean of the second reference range 79.1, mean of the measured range 72.2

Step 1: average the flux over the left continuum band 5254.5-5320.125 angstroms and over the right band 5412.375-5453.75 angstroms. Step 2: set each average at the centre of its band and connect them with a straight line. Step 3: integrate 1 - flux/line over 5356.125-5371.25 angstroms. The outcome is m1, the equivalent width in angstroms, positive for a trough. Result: -0.8 angstroms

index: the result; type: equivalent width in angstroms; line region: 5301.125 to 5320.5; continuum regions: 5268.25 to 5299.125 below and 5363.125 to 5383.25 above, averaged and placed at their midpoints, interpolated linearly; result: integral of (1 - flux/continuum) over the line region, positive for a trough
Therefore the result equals 0.9 angstroms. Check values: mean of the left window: 78.7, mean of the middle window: 73.4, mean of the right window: 73.4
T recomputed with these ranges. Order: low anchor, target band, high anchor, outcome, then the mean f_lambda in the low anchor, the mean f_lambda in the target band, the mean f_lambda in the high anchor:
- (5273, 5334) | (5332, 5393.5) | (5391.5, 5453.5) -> 0.3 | 74.9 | 73.8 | 73.5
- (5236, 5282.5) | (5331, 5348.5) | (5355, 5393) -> 0.1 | 68.4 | 72.5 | 74.8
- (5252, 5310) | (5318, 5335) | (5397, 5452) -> 1.6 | 73.4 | 66.7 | 74.3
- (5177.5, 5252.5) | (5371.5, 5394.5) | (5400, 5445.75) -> 1.1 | 66.8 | 70.3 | 75.5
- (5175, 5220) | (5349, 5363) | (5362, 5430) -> -1.3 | 64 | 78.1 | 73.4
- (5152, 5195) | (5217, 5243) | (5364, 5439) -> -2.8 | 59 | 69.3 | 73.6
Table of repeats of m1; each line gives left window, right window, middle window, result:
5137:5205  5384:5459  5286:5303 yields -4.03 angstroms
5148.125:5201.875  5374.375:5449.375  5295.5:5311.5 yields -2.01 angstroms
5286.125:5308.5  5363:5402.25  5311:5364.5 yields 1.87 angstroms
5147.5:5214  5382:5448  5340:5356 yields -0.87 angstroms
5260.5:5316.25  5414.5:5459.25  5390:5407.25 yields 2.38 angstroms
